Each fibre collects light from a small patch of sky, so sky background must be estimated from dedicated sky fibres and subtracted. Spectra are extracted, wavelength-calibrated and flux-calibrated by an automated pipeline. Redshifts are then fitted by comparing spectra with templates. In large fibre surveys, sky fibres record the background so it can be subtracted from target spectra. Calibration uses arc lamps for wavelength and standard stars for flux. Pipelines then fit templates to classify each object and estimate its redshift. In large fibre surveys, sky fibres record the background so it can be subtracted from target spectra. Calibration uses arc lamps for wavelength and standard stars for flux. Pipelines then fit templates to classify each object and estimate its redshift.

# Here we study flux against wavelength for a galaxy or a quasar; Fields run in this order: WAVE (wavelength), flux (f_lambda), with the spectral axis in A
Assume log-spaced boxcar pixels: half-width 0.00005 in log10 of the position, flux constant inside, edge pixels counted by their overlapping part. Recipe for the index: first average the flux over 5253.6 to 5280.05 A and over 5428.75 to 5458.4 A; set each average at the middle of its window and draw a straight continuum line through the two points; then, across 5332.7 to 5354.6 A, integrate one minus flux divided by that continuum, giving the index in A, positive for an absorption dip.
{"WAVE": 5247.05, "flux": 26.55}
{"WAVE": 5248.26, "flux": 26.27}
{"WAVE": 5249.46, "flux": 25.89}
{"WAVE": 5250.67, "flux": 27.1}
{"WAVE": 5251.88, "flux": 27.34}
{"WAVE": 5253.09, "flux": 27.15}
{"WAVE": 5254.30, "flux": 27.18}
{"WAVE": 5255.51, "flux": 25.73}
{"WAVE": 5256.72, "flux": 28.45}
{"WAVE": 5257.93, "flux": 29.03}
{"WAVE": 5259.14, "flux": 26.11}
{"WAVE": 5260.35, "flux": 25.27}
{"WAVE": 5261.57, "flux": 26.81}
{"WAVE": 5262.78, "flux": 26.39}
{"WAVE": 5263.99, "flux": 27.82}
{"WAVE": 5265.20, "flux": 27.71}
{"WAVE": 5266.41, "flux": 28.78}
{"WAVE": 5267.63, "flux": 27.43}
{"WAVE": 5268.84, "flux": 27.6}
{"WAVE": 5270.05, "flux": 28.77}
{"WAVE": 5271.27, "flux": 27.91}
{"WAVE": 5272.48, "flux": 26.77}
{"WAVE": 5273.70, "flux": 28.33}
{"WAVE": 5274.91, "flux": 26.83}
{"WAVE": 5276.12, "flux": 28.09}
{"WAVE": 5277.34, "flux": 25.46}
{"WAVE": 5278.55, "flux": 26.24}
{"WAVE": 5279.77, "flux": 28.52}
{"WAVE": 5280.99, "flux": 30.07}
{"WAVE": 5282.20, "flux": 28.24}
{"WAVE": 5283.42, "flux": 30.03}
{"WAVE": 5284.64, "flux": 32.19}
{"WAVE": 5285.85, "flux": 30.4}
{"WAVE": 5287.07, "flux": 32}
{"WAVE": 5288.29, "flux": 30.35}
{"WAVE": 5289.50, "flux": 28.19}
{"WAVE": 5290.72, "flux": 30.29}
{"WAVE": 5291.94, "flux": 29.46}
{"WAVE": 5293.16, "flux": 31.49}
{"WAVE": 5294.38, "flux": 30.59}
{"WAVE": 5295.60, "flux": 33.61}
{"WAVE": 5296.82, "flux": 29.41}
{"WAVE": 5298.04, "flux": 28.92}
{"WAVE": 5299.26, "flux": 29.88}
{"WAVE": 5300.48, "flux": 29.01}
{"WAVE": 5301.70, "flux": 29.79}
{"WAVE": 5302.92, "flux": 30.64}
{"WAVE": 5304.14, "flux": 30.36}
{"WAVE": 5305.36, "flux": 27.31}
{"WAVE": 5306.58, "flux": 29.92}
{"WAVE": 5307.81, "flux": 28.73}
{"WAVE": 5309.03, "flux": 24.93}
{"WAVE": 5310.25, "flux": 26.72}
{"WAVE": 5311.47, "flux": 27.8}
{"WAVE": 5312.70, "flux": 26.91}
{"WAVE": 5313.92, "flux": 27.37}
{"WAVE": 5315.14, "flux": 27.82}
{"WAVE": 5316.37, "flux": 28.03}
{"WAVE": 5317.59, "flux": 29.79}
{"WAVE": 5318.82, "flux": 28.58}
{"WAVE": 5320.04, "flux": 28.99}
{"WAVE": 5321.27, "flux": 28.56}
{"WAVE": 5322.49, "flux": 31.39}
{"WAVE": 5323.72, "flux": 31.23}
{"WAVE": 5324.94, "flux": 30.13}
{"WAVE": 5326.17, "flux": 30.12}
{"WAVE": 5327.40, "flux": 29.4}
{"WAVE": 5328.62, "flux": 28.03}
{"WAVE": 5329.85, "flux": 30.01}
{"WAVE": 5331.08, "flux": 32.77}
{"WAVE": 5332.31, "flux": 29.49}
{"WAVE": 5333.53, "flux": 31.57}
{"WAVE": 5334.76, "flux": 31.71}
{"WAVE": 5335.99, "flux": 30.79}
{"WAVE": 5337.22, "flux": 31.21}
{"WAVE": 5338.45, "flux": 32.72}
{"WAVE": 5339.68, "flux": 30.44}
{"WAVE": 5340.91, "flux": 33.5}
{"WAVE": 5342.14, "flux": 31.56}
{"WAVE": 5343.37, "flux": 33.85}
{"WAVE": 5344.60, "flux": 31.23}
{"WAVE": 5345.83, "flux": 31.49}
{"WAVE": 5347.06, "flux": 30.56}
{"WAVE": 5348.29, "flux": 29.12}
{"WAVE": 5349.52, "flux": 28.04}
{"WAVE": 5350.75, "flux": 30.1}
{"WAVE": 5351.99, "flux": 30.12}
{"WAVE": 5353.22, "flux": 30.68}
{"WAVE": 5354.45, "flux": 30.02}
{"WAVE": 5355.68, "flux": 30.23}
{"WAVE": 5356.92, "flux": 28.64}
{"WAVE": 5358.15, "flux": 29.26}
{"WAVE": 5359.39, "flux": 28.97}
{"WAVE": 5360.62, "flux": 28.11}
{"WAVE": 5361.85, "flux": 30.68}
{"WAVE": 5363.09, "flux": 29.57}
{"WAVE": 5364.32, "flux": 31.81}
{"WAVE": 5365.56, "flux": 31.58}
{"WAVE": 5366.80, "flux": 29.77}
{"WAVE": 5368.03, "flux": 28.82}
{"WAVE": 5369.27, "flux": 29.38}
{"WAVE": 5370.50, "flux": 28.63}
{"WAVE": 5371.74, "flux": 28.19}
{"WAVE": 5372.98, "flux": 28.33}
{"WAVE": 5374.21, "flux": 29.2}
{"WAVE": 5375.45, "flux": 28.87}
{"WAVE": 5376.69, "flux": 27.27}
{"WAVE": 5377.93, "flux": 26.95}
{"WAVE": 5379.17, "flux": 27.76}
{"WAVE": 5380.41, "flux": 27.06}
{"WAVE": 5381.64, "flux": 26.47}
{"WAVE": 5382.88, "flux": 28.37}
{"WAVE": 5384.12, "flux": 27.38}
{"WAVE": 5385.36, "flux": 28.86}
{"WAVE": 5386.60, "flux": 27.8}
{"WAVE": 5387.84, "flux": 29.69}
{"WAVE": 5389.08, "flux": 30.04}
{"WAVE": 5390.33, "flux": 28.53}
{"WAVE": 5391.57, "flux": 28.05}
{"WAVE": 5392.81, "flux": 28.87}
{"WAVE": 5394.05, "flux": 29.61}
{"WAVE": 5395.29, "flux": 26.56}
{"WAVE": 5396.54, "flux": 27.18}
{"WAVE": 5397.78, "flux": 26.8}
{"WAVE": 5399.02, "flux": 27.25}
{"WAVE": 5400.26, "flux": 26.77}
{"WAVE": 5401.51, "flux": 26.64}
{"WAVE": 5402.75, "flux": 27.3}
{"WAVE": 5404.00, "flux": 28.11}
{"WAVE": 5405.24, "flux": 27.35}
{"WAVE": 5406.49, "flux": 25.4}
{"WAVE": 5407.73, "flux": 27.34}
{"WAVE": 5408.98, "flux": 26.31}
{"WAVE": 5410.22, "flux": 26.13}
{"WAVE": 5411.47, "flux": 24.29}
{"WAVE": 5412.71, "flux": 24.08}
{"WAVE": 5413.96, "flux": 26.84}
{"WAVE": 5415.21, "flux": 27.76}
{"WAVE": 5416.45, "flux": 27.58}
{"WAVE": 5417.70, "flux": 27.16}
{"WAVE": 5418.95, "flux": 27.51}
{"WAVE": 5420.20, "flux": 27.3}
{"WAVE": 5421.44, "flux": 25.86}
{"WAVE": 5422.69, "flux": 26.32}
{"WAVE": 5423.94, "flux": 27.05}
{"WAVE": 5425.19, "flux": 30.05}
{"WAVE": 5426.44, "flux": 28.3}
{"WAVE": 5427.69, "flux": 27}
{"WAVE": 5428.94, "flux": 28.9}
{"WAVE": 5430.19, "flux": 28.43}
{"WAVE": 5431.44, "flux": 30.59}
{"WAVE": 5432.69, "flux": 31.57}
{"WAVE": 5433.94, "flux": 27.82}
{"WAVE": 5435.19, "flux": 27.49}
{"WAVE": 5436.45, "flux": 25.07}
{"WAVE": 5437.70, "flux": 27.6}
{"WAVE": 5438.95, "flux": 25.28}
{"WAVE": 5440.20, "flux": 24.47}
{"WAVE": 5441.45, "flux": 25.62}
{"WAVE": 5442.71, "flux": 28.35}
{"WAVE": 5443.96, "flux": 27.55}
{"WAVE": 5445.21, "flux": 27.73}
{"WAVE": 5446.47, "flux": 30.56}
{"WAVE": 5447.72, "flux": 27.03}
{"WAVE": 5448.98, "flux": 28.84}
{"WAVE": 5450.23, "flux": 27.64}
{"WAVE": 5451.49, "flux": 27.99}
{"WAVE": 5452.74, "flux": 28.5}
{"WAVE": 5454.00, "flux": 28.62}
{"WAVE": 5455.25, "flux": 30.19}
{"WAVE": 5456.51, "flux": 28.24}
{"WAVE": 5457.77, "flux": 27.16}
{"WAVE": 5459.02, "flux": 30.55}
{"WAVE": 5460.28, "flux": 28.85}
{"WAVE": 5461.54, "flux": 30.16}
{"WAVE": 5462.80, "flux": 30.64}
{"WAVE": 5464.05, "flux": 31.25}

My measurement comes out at -2.7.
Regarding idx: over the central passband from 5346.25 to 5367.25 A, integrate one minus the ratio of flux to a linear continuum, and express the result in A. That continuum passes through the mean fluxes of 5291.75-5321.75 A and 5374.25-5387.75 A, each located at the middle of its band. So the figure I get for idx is -1.2 A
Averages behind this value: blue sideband 29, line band 29.9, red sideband 27.8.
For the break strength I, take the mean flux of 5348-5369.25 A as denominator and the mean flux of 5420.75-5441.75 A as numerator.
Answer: 0.93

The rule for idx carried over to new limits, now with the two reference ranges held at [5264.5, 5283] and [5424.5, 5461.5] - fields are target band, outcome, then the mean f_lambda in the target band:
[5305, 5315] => 0.1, 27.5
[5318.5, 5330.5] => -0.8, 29.7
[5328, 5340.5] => -1.3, 30.9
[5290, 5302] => -1.0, 30.2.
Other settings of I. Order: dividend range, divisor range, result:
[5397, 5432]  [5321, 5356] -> 0.88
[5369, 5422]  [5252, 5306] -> 0.96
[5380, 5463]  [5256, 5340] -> 0.95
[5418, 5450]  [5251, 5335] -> 0.96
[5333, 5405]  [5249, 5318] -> 1.03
